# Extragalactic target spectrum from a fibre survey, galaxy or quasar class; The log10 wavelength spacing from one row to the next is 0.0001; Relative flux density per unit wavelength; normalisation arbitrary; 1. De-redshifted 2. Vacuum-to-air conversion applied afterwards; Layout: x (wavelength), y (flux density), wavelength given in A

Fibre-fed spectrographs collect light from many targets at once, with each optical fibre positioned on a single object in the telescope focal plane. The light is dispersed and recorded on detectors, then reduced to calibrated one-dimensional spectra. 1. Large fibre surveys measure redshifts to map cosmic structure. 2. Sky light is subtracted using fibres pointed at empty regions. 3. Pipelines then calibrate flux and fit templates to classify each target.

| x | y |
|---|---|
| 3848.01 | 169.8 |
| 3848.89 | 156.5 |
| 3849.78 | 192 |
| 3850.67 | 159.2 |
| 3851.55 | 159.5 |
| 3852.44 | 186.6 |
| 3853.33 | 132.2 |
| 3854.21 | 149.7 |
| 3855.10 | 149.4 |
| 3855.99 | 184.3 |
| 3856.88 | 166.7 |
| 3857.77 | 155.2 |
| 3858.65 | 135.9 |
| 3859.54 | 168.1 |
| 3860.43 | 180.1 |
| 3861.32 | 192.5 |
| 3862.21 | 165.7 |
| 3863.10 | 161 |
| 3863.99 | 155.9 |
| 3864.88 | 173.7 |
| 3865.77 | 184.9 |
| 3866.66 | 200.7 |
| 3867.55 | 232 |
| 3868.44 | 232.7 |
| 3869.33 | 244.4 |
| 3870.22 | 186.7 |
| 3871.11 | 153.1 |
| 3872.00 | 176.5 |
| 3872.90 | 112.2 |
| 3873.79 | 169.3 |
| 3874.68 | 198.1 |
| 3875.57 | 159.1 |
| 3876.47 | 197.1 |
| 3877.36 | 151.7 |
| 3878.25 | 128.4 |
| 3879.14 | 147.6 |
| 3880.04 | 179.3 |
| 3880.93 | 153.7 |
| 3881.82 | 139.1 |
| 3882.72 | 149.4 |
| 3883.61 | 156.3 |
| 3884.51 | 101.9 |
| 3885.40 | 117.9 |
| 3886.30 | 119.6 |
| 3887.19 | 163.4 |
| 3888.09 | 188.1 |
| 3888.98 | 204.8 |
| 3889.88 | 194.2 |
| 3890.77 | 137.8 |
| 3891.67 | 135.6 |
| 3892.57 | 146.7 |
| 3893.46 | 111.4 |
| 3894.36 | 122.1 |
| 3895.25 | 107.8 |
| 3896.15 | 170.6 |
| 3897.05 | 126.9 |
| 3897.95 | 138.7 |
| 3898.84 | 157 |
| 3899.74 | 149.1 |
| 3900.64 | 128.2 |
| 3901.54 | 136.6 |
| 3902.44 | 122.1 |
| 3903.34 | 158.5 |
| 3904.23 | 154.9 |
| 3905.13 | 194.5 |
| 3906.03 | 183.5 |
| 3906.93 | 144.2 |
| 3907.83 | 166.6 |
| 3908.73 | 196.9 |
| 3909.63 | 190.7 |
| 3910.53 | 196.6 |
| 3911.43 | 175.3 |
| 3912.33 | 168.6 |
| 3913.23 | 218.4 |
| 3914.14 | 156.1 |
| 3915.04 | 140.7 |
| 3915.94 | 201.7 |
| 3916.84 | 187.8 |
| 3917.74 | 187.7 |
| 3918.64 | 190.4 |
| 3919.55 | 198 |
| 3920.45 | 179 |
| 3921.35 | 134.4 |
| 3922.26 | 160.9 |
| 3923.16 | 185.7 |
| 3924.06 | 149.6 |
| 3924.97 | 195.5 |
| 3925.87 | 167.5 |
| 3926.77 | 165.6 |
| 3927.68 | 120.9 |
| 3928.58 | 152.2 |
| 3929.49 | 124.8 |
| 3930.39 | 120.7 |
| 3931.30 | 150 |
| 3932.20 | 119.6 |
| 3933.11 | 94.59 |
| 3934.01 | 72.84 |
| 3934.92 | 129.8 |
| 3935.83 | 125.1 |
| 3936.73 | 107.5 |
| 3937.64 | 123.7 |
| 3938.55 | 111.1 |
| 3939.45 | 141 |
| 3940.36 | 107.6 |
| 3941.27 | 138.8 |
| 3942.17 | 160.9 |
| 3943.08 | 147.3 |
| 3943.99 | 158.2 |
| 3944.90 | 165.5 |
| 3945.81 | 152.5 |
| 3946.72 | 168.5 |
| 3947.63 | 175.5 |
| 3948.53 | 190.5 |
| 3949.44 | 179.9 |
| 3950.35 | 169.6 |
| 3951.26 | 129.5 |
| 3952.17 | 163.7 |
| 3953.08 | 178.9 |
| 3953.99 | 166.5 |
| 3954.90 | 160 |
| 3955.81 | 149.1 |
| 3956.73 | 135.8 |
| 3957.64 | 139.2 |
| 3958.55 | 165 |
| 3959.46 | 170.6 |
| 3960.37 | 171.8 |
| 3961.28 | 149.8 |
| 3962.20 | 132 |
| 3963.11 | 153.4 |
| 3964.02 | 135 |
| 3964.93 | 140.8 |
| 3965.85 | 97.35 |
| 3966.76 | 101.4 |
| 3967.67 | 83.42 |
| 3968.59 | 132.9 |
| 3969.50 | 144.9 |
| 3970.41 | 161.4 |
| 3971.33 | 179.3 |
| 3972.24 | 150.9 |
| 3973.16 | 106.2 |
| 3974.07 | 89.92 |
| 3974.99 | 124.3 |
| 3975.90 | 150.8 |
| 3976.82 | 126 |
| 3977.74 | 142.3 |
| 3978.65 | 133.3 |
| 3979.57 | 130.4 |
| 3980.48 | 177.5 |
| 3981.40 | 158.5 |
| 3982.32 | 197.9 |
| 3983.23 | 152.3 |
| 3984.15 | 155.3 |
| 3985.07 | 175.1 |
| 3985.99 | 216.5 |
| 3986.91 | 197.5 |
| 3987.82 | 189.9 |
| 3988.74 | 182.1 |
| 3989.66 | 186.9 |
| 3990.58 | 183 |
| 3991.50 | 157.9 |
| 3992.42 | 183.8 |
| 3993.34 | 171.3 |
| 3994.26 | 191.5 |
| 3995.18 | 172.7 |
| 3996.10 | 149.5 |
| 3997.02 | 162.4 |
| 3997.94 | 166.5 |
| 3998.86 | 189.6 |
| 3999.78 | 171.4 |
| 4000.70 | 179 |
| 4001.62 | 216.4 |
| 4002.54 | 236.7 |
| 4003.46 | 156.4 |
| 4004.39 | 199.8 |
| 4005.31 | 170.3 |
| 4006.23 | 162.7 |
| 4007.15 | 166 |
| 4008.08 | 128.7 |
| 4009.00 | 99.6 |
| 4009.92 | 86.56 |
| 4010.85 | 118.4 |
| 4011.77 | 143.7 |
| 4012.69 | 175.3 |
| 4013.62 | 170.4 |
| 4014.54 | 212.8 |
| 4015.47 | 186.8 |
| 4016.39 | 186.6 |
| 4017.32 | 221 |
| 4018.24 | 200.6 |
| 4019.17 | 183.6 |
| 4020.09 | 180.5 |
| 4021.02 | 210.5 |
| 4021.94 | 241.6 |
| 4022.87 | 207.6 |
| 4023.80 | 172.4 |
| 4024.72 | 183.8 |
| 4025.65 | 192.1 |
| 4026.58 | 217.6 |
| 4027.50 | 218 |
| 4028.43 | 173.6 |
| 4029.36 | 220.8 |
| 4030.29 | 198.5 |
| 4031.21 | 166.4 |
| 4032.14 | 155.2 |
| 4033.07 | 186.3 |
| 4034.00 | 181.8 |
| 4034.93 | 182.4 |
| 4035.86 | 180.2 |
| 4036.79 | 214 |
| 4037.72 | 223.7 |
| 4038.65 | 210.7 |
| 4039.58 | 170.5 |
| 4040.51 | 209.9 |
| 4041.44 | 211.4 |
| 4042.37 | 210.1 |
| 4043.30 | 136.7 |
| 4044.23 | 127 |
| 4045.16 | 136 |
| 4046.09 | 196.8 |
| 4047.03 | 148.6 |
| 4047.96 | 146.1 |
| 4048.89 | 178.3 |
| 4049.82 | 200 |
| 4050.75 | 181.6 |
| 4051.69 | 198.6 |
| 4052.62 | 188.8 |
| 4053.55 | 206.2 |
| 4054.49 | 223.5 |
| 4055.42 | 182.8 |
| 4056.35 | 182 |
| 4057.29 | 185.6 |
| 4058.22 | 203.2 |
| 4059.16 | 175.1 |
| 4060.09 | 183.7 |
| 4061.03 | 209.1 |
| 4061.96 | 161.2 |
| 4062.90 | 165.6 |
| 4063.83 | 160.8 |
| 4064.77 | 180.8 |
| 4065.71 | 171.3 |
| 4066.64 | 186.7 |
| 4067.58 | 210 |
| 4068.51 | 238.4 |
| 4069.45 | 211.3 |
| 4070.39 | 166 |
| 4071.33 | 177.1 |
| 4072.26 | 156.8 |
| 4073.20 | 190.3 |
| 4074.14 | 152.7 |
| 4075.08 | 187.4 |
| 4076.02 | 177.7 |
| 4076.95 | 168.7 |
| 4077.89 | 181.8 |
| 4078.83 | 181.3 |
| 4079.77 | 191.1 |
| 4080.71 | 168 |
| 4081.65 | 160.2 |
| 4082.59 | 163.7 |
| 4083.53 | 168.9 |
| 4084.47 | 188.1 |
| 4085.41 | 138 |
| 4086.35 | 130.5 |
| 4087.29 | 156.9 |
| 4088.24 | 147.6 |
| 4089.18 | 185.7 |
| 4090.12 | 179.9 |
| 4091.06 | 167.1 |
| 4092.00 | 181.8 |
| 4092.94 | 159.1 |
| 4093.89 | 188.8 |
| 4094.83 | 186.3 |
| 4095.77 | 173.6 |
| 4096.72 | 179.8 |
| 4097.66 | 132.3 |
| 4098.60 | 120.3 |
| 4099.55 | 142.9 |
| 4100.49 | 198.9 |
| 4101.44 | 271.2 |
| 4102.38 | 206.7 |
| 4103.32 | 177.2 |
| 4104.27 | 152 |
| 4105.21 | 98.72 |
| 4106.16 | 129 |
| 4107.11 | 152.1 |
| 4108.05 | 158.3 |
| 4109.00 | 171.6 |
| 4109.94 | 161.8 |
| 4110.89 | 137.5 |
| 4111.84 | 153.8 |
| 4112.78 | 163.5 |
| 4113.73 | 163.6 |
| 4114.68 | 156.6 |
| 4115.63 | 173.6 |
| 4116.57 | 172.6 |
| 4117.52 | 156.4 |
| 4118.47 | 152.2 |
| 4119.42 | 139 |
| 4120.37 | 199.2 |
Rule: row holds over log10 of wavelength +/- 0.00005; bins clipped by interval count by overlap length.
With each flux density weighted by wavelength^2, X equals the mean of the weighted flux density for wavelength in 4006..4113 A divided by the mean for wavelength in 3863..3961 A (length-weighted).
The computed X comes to 1.21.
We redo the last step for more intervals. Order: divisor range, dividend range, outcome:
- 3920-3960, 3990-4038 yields 1.27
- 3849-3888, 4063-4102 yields 1.18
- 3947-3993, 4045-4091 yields 1.21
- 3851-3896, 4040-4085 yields 1.23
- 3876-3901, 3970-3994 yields 1.15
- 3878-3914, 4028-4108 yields 1.25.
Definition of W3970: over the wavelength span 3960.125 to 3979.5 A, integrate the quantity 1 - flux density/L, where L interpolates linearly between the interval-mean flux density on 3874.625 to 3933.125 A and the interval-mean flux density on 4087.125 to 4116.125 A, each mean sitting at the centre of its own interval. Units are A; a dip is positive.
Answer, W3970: 3.3 A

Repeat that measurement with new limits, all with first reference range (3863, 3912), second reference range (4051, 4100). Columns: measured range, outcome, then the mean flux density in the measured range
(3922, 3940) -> 3.2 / 136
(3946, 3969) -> 2.4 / 150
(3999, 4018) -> 0.1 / 170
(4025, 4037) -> -1.2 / 191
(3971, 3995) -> 1.0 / 162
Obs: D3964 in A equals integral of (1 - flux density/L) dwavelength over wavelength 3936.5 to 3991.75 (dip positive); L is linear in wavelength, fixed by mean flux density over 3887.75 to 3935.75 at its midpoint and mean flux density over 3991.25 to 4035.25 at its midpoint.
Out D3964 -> 5.6 A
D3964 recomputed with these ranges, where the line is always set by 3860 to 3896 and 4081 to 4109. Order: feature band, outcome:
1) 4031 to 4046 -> -1.6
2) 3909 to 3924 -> -1.4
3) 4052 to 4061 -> -1.5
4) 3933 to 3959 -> 2.9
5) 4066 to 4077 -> -1.4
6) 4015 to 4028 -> -2.8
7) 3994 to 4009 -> -0.8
